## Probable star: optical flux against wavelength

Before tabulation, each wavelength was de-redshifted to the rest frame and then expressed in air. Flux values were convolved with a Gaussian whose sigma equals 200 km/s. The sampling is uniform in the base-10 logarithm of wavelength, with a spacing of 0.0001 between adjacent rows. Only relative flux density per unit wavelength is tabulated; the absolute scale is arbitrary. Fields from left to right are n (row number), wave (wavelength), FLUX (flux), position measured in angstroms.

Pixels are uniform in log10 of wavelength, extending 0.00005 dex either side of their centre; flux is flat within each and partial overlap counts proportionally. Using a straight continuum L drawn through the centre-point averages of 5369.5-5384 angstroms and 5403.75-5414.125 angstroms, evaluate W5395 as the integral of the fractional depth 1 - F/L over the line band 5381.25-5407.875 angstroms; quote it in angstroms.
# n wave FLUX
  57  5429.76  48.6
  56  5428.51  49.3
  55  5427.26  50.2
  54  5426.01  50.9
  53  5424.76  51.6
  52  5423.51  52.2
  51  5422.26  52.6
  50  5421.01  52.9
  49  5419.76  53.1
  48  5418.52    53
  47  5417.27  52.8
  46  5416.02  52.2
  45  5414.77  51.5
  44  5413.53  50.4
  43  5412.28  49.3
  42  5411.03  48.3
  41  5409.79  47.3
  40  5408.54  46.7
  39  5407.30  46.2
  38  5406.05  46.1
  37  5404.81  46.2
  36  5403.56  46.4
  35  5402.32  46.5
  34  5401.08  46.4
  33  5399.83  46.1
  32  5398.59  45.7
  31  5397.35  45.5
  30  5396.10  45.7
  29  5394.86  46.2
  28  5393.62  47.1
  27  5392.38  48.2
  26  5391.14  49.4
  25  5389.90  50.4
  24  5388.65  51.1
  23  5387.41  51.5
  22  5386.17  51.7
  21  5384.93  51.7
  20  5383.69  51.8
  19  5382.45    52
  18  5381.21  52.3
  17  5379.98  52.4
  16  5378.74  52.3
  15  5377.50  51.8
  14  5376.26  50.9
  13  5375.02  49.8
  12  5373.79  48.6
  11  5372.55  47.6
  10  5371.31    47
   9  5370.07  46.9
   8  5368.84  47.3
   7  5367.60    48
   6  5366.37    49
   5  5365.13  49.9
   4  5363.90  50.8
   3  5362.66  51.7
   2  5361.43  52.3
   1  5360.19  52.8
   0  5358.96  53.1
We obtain 0.3 angstroms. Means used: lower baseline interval 50.3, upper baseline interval 47.5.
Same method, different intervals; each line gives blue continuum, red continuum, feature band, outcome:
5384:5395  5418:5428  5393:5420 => 1.6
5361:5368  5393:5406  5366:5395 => -0.9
